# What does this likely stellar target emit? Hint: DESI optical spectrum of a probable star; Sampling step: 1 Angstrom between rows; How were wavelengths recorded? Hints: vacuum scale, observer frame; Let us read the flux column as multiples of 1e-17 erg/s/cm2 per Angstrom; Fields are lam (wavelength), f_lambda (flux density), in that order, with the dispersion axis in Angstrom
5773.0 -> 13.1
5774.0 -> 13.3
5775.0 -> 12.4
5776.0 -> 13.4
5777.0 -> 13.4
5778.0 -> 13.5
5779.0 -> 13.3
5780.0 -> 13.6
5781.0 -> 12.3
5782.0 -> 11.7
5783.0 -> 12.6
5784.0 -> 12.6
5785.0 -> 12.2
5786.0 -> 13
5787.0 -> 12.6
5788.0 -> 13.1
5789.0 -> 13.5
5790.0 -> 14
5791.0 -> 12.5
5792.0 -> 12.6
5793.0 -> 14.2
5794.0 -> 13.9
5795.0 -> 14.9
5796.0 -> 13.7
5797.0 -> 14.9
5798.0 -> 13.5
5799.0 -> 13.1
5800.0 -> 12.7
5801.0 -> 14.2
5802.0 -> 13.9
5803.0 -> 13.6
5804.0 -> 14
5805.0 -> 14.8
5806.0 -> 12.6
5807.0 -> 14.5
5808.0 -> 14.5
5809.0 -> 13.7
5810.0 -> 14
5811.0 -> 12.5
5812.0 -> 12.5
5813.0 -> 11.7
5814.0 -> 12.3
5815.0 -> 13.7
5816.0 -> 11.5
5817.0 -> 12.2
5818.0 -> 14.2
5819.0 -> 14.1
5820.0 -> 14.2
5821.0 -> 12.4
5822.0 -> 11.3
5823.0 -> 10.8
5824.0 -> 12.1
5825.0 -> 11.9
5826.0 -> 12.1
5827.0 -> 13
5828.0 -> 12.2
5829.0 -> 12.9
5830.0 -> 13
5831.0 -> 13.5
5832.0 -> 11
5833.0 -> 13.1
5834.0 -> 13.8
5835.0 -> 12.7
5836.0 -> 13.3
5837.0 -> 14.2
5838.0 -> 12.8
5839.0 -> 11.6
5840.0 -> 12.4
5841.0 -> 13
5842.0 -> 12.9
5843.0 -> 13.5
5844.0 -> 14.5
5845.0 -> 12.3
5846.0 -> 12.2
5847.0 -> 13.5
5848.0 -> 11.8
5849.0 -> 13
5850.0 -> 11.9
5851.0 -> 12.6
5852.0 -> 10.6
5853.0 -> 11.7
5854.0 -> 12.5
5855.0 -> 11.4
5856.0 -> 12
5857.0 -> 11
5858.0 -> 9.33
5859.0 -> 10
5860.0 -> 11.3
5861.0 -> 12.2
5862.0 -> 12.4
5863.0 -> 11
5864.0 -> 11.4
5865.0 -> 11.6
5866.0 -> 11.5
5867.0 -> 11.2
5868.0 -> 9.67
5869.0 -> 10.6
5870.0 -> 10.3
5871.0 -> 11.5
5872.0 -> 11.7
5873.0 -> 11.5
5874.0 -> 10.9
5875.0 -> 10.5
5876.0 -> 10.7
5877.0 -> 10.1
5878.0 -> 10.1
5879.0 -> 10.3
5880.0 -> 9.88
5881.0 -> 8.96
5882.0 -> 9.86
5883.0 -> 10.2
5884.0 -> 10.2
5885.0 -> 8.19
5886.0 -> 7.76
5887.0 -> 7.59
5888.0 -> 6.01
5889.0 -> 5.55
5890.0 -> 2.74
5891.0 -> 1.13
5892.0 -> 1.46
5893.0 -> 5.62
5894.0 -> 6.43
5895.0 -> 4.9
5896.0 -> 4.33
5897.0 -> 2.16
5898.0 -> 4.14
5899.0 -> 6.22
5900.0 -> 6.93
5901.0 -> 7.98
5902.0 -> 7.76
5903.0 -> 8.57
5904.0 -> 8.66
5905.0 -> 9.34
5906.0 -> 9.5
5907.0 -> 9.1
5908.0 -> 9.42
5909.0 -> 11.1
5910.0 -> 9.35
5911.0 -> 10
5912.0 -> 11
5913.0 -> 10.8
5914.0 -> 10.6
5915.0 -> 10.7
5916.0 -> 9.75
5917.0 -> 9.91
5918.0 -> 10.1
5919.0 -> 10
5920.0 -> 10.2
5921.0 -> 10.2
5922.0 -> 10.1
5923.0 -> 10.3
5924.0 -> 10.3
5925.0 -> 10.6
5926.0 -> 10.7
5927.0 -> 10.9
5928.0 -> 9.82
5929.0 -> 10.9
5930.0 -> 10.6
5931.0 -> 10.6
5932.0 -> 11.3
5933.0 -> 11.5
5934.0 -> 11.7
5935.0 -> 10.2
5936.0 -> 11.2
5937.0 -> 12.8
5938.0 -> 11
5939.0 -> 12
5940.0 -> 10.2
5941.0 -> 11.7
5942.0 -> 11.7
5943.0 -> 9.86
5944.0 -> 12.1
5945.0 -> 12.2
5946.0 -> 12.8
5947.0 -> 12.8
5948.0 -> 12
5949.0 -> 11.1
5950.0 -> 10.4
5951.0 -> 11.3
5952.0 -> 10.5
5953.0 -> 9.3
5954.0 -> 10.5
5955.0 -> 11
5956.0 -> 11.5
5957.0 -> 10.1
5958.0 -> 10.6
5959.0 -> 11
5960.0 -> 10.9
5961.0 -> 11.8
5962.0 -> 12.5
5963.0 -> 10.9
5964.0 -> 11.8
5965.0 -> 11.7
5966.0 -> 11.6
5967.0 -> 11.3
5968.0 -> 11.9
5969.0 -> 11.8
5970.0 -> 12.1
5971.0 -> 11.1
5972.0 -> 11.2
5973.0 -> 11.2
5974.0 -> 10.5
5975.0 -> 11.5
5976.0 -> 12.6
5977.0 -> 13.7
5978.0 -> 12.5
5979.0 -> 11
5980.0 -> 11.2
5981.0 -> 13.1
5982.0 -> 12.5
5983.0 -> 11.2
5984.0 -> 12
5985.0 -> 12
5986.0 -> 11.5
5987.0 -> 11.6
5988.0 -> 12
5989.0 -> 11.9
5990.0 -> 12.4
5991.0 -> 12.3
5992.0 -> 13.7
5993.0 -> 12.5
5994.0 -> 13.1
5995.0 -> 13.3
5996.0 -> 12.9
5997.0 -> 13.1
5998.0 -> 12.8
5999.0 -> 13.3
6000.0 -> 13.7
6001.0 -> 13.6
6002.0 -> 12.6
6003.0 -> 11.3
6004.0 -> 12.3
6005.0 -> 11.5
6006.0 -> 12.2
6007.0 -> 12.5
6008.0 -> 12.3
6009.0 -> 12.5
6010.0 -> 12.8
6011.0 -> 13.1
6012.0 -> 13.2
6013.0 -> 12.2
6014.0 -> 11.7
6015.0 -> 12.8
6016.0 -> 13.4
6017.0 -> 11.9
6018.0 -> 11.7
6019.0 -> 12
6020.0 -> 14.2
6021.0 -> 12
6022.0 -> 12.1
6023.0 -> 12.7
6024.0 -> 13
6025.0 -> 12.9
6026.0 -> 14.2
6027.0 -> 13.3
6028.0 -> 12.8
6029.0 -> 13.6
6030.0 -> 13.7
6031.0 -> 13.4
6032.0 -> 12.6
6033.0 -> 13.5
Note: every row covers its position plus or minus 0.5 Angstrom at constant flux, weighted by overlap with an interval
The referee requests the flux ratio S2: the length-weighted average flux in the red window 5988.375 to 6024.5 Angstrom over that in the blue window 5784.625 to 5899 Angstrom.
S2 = 1.11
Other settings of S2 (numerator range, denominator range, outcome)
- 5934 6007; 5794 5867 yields 0.93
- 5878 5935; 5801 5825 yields 0.66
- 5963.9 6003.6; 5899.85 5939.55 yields 1.19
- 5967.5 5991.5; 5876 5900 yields 1.75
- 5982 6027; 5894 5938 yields 1.33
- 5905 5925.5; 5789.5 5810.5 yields 0.73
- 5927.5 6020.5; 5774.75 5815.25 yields 0.89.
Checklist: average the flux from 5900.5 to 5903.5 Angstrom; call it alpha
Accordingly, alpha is 8.1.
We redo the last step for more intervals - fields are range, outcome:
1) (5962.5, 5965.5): 11.5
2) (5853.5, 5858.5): 11.2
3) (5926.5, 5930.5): 10.6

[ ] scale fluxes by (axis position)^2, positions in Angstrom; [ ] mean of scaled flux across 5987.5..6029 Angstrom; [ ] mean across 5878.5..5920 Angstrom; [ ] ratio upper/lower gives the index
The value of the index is 1.7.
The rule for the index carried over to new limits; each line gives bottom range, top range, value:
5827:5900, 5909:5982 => 1.11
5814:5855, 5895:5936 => 0.77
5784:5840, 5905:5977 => 0.87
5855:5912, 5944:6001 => 1.38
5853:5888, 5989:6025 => 1.26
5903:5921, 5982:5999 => 1.28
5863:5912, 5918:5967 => 1.33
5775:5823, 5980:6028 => 1.02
